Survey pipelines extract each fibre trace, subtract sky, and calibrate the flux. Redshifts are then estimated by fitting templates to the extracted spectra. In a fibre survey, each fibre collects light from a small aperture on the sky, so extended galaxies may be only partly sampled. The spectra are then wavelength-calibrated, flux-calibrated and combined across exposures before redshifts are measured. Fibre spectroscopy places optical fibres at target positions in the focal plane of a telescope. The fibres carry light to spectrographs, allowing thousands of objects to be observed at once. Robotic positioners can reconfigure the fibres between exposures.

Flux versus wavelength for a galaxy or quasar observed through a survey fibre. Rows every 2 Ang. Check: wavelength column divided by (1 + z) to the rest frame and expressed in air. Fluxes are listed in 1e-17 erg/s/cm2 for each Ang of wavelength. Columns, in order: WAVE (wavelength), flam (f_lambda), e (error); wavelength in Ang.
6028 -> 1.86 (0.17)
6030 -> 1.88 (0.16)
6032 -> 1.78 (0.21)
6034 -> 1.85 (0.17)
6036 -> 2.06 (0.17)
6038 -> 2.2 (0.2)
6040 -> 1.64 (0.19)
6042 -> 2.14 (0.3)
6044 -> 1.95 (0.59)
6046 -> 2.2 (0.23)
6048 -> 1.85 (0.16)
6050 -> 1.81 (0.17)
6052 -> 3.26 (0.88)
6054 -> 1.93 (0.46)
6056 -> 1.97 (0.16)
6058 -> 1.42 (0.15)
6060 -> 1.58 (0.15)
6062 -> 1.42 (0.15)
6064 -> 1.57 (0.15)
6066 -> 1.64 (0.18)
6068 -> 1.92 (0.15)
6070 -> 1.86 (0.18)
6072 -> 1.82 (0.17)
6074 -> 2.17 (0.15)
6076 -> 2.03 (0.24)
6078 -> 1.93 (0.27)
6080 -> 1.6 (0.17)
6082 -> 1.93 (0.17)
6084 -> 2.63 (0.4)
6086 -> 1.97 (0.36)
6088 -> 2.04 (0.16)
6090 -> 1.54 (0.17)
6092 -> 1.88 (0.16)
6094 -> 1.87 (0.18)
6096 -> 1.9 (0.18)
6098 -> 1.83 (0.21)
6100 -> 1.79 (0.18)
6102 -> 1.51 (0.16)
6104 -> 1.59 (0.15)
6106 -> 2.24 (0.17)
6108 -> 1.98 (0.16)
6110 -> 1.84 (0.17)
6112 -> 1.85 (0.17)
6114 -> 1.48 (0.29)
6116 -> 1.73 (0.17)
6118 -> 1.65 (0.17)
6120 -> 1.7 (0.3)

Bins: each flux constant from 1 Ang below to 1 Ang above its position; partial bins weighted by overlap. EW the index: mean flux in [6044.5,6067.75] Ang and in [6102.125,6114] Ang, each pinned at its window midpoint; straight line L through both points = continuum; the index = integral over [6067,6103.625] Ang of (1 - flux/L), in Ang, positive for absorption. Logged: -0.8 Ang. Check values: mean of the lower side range 1.88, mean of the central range 1.9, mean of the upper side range 1.84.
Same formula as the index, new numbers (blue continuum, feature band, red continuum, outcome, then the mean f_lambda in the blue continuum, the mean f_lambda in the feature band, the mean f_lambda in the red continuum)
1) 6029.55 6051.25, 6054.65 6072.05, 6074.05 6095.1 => 2.4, 1.96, 1.69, 1.95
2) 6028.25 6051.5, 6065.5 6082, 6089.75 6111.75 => 0.1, 1.97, 1.88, 1.83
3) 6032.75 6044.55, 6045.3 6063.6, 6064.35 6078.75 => 0.1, 1.97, 1.92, 1.89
